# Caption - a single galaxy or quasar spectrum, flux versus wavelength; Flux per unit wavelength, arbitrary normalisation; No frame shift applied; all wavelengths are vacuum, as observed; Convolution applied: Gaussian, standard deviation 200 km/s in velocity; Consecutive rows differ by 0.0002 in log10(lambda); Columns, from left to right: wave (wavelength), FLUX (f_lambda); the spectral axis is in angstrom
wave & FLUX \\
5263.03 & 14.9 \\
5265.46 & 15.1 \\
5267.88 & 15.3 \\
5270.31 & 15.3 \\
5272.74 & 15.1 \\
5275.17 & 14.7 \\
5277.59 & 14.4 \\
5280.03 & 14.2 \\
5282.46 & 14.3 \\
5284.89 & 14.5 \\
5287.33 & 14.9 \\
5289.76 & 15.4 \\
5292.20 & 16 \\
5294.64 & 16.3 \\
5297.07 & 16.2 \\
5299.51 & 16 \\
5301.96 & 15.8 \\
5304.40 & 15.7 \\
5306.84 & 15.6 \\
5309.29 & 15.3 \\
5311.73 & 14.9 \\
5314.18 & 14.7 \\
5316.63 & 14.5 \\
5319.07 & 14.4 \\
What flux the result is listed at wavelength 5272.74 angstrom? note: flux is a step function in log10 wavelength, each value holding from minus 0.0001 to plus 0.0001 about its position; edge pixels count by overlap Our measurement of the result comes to 15.1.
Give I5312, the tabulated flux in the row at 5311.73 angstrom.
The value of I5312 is 14.9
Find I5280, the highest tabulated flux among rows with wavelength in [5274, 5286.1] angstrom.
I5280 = 14.7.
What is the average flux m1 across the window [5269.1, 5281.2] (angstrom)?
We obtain 14.7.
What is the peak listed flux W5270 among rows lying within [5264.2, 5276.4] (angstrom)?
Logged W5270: 15.3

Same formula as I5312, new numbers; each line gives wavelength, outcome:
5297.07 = 16.2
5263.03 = 14.9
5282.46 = 14.3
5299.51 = 16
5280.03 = 14.2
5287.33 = 14.9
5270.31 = 15.3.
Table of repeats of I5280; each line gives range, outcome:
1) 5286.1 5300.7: 16.3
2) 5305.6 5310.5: 15.6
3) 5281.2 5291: 15.4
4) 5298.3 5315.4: 16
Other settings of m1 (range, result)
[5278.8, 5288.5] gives 14.5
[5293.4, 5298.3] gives 16.3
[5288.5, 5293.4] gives 15.7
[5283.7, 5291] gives 14.9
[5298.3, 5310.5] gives 15.7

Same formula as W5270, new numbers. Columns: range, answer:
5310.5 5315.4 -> 14.9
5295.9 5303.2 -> 16.2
